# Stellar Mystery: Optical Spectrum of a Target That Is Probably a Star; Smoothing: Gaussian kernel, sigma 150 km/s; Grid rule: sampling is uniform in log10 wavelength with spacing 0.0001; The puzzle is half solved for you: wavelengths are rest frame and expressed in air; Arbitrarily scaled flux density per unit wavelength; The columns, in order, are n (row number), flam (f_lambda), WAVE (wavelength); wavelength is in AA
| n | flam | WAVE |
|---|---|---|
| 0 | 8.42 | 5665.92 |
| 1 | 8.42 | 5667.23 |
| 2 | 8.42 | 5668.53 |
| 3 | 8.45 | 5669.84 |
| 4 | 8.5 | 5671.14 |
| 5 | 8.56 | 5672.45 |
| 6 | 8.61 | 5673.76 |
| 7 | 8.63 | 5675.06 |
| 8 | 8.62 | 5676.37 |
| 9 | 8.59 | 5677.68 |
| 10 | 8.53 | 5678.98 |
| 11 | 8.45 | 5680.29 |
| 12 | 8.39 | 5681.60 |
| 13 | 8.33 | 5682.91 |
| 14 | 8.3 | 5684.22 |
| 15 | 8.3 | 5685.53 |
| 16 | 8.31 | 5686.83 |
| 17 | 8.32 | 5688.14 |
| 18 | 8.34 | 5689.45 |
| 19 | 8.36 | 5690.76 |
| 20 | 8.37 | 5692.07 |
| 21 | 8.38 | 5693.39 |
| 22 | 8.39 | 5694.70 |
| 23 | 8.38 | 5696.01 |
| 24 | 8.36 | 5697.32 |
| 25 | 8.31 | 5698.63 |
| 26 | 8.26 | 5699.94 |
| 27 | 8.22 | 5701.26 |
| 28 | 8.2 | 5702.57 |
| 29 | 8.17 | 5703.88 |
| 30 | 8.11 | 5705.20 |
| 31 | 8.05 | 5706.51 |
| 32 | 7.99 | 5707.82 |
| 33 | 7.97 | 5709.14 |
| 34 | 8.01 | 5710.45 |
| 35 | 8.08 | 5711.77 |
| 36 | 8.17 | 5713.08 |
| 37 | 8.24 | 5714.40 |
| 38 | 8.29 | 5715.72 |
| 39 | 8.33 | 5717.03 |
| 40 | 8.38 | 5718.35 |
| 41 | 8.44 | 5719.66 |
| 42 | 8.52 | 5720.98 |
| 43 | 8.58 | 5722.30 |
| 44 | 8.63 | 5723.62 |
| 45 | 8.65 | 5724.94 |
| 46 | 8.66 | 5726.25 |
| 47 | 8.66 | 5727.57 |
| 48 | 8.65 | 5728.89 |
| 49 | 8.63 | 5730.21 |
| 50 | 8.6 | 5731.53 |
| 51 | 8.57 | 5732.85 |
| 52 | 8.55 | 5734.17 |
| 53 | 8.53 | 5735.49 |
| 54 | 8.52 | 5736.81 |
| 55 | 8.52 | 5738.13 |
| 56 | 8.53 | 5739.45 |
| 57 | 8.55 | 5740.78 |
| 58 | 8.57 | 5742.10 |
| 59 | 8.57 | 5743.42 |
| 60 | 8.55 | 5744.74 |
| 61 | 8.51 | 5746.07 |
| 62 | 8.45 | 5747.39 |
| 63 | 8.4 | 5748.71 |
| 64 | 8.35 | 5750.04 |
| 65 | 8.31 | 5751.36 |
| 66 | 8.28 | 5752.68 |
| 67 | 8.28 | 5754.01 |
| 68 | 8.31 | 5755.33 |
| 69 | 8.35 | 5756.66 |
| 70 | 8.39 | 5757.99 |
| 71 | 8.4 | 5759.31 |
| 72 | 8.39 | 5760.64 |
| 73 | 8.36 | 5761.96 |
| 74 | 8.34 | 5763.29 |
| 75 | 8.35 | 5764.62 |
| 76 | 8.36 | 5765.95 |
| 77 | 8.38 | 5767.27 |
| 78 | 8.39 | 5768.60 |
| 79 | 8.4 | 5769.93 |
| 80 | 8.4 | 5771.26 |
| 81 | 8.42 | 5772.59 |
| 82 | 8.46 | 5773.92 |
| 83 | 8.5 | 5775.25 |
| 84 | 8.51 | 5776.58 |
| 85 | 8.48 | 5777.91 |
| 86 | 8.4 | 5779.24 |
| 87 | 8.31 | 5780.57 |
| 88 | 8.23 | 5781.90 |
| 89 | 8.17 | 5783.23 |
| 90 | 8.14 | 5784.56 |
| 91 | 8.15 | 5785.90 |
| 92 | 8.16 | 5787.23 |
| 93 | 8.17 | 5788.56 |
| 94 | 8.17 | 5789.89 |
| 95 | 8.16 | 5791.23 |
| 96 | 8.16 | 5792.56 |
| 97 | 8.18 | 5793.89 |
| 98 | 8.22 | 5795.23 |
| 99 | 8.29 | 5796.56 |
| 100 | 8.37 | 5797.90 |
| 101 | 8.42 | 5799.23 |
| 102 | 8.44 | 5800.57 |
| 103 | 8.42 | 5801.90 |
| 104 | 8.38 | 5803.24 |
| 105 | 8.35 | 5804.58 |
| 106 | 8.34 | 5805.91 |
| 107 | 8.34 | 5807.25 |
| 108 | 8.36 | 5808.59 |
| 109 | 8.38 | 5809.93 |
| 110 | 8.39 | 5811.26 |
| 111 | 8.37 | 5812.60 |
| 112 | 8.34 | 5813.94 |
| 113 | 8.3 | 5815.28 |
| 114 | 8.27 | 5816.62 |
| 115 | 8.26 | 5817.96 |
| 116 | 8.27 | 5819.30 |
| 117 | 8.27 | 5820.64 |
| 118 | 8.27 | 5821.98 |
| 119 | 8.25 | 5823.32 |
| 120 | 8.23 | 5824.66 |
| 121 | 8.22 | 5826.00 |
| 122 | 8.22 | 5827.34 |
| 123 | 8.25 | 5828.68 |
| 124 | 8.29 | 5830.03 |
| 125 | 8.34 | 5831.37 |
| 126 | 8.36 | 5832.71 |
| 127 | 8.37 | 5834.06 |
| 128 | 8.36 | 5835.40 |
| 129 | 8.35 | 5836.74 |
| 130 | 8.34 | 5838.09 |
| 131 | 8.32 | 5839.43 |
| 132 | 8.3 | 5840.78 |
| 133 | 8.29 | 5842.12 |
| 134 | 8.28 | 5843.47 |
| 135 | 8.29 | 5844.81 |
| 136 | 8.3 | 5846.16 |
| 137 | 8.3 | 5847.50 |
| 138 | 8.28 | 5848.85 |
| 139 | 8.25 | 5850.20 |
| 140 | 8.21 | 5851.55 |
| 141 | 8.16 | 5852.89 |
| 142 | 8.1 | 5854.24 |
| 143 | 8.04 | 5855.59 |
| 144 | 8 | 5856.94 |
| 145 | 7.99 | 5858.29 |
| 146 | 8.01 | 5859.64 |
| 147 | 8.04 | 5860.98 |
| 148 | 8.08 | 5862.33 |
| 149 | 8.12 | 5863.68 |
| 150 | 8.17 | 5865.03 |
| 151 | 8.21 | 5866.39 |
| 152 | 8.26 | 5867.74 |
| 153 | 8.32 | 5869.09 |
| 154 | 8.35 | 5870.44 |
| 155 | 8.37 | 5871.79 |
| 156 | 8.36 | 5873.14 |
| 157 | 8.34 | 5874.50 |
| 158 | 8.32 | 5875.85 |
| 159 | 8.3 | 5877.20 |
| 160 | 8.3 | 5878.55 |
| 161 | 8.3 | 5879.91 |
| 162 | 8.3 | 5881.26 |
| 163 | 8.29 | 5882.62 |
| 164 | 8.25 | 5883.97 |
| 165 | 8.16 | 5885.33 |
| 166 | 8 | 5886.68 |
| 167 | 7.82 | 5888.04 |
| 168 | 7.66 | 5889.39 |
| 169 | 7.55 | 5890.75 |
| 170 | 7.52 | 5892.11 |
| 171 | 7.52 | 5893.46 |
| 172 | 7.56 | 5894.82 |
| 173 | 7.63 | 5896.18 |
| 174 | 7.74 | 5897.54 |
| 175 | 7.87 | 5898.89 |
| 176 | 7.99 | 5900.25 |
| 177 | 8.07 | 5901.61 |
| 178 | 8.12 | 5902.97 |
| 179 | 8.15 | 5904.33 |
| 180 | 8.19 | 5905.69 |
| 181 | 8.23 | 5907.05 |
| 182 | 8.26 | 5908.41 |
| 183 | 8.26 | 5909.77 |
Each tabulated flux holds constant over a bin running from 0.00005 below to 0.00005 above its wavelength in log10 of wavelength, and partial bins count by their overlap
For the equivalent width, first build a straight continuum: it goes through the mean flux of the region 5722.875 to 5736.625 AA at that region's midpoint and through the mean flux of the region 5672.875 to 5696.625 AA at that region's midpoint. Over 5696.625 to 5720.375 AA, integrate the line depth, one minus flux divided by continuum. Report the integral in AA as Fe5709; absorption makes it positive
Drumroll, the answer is 0.9 AA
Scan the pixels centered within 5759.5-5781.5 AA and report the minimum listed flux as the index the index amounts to 8.31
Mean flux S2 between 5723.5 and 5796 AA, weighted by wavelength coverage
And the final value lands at 8.4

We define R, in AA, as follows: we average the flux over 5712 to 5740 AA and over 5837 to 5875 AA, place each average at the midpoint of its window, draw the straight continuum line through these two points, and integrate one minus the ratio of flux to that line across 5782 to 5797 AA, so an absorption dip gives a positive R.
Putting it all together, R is 0.3 AA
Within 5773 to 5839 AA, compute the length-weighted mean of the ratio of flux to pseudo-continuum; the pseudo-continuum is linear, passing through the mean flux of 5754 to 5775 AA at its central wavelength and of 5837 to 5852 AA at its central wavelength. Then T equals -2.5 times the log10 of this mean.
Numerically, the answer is 0.00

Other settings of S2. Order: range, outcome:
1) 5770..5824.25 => 8.31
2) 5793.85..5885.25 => 8.27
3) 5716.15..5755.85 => 8.5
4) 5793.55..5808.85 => 8.34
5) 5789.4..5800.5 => 8.25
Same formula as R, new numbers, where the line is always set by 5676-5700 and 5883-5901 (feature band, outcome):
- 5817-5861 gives -1.59 AA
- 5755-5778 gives -0.67 AA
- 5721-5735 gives -0.58 AA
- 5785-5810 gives -0.66 AA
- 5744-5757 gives -0.28 AA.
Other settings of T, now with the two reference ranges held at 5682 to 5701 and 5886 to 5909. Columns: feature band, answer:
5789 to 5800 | -0.019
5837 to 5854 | -0.038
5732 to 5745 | -0.041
